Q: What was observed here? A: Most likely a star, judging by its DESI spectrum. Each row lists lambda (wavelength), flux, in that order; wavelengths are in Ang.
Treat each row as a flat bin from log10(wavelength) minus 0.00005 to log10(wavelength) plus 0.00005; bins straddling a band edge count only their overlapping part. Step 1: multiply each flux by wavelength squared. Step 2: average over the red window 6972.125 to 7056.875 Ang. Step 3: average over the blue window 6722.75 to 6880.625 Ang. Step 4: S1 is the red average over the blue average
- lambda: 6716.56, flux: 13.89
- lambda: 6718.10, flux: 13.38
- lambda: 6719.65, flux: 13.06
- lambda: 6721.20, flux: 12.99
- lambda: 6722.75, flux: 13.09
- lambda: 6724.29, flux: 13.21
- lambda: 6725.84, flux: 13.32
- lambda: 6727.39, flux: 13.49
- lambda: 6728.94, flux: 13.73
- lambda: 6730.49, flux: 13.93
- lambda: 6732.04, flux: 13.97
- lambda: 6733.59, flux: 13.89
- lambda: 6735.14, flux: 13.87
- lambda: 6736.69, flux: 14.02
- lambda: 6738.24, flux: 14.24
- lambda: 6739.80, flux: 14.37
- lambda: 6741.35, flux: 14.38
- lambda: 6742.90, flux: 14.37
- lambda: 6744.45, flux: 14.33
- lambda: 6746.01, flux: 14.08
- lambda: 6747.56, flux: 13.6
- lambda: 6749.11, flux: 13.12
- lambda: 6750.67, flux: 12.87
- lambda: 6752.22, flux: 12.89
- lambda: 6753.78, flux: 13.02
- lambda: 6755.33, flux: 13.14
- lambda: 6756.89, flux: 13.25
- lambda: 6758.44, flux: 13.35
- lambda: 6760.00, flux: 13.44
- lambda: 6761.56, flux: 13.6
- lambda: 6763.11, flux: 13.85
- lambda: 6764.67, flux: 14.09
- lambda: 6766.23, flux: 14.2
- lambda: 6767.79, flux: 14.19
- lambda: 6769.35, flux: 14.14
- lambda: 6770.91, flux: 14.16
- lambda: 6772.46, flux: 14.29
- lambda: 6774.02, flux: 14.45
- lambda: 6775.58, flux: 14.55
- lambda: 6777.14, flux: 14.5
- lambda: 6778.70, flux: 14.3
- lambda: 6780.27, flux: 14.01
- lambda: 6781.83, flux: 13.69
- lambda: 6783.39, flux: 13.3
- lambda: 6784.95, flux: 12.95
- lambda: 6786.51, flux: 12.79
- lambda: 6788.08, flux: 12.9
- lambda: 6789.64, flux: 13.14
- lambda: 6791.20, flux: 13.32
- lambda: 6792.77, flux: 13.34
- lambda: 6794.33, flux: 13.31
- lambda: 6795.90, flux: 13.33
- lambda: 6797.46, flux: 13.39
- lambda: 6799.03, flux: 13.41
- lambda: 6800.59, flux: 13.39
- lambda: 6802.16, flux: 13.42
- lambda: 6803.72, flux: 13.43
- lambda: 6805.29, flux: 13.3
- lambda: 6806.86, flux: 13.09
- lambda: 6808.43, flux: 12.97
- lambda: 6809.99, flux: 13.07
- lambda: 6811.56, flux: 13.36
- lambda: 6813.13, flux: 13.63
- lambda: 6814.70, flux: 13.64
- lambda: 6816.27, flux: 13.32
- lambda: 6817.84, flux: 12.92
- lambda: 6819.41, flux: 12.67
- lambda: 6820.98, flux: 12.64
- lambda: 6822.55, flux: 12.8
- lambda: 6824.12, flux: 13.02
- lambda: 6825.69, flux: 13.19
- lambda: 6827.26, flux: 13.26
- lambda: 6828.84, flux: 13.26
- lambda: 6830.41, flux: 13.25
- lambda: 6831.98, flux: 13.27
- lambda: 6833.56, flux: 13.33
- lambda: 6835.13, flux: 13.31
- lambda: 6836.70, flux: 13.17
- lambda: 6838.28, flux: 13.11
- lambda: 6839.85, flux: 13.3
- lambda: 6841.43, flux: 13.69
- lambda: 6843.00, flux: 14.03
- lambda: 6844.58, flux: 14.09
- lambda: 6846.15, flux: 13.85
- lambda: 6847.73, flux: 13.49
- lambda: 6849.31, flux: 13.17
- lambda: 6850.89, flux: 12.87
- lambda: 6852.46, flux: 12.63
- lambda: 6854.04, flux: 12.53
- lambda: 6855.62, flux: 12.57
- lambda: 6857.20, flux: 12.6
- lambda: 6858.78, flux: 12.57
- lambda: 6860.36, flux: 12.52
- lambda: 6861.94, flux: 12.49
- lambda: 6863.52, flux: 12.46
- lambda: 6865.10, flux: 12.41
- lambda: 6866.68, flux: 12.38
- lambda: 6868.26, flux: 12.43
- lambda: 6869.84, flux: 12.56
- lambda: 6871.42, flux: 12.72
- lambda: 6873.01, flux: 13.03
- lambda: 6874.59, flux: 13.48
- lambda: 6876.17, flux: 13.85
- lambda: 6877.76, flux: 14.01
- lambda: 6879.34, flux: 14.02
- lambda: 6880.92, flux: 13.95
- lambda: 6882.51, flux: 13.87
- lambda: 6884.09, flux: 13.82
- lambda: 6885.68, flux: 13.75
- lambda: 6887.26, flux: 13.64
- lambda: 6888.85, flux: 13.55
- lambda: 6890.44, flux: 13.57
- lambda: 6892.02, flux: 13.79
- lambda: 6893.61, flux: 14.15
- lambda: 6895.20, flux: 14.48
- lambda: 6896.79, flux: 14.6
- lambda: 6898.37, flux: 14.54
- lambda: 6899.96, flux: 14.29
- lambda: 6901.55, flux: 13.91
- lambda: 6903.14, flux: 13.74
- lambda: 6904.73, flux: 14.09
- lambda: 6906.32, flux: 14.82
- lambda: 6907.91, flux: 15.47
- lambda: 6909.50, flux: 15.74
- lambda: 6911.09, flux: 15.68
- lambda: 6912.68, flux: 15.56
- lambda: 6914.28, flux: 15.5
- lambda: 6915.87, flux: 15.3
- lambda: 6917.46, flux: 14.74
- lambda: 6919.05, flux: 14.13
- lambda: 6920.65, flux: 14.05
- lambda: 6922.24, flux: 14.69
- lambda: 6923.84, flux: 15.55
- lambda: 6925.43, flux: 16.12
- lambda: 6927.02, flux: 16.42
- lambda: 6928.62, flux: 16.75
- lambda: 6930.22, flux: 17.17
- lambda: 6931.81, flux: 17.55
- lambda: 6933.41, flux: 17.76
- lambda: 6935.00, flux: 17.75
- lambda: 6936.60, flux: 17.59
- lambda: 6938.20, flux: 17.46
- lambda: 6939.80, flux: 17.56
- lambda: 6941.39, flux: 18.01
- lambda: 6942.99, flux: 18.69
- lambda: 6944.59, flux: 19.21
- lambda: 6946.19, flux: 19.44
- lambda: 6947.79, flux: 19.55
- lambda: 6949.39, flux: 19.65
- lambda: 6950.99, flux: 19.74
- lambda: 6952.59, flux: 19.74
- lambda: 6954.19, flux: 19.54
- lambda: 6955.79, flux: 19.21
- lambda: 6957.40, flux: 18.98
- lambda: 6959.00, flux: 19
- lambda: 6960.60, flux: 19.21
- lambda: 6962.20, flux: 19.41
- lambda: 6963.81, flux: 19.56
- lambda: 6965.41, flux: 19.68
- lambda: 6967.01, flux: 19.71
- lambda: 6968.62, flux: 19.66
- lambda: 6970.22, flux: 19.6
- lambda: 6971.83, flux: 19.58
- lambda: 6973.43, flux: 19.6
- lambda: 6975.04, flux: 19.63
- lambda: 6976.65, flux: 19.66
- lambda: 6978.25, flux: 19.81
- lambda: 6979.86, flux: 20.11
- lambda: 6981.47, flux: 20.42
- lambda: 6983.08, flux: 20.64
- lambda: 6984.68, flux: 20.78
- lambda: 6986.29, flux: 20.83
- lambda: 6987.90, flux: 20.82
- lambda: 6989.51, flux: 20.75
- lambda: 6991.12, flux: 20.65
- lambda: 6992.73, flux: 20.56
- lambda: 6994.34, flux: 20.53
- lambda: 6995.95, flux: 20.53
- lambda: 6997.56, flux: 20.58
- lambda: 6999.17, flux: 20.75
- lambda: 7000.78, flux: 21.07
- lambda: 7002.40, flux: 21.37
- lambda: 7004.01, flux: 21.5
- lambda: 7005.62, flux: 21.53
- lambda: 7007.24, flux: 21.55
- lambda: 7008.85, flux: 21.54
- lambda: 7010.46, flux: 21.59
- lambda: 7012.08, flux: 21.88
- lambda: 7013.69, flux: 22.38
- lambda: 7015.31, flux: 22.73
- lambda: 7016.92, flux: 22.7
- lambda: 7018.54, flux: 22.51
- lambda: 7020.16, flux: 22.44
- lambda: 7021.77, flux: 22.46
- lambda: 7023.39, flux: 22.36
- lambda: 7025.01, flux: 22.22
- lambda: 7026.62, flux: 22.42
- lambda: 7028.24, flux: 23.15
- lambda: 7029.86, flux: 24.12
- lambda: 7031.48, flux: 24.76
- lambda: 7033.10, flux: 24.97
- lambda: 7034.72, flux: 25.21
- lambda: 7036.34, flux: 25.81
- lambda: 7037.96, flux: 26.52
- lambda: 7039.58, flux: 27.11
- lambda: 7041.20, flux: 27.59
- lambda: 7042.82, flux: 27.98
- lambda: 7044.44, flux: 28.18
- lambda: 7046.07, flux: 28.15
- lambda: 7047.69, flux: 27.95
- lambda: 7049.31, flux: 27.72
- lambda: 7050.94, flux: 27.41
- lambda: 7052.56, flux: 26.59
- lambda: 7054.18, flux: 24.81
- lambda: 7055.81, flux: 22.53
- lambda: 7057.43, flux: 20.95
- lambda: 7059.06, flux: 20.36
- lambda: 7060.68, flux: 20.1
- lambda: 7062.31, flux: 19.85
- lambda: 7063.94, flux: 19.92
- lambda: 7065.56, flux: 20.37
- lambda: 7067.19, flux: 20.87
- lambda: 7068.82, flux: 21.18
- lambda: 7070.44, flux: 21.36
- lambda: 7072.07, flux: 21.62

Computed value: 1.82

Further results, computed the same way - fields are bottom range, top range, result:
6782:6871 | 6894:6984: 1.38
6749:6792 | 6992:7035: 1.75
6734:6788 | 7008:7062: 1.90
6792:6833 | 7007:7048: 1.95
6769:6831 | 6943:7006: 1.57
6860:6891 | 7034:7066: 1.97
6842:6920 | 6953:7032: 1.57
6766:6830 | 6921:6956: 1.39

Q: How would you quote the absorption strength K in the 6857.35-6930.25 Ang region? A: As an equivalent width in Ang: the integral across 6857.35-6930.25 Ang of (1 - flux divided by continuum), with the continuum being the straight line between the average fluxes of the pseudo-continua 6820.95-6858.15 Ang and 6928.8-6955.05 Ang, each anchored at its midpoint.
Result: 8.5 Ang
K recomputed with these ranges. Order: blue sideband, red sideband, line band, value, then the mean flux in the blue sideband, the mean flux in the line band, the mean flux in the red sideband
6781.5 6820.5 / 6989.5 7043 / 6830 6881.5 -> 8.3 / 13.2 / 13.1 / 22.8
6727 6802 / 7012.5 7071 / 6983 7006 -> 1.3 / 13.7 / 20.9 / 23.8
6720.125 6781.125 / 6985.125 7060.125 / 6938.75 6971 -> 2.6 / 13.8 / 19.2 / 23.3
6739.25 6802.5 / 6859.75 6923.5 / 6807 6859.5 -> 2.5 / 13.7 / 13.2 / 14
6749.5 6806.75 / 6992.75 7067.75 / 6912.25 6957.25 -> 5.2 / 13.6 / 17.3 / 23.2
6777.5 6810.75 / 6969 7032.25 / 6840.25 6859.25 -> 2.8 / 13.3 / 13.2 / 21.3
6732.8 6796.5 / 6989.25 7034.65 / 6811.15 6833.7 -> 3.6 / 13.7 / 13.2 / 22.1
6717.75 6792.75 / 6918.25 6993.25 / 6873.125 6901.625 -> 5.2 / 13.7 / 13.9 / 18.8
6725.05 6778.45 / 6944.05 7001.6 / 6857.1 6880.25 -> 5.6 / 13.8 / 12.9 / 20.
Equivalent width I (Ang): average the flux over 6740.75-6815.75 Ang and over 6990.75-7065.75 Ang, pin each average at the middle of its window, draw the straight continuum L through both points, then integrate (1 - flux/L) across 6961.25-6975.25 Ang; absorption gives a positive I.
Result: 0.88 Ang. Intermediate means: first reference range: 13.6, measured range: 19.6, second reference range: 23.2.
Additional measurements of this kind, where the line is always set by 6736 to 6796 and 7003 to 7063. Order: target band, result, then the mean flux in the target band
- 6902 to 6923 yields 4.8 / 14.9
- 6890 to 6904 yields 3.4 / 14.1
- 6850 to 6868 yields 4.9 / 12.5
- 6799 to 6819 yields 2.7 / 13.3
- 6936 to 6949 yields 1.2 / 18.5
